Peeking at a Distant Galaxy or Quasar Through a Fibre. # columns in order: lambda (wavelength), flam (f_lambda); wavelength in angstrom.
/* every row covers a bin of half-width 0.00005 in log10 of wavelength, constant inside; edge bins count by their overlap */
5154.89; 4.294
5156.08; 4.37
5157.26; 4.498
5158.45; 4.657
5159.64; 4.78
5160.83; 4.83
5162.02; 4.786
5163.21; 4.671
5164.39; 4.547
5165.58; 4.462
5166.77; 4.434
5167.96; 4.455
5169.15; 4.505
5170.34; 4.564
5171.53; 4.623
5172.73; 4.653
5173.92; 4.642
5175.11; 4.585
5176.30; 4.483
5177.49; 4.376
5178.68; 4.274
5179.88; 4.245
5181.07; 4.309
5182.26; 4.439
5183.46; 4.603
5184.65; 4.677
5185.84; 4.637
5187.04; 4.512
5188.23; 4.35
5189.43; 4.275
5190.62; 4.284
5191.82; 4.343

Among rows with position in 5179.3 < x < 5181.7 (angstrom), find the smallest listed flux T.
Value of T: 4.245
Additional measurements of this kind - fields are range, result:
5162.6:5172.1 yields 4.434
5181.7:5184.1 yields 4.439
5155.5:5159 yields 4.37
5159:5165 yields 4.547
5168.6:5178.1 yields 4.376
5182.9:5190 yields 4.275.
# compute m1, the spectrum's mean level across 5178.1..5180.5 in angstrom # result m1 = 4.25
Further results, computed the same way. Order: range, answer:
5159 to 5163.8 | 4.76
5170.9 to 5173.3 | 4.62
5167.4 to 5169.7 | 4.48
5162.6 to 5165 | 4.62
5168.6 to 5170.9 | 4.54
